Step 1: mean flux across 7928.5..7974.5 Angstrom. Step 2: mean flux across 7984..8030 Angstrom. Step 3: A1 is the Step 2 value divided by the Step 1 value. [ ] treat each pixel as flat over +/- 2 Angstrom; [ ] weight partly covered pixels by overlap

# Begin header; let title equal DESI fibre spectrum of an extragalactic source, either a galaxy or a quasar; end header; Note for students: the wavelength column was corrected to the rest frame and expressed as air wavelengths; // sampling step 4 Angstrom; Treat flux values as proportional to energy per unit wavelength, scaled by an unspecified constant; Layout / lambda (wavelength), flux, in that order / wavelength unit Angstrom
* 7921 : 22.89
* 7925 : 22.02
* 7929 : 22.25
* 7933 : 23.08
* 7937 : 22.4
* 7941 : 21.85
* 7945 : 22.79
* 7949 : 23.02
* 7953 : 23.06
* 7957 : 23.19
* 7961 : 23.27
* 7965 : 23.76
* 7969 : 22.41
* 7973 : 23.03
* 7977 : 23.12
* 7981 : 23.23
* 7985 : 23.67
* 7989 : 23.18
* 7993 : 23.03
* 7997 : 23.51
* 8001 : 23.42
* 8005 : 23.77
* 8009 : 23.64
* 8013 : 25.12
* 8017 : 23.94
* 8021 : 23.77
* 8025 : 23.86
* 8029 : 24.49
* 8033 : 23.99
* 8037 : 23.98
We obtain 1.04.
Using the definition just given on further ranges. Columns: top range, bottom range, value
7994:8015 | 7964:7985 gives 1.03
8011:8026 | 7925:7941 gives 1.08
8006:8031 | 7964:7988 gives 1.04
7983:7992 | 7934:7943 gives 1.05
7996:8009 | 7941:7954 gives 1.04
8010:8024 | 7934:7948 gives 1.08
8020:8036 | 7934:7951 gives 1.07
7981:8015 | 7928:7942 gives 1.05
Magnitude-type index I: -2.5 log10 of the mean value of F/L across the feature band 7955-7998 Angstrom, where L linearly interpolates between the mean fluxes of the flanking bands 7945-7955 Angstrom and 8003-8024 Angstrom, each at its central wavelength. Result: 0.01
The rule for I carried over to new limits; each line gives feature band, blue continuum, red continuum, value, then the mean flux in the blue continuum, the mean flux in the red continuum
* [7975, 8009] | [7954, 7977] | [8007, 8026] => 0.01 mag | 23.1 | 24.1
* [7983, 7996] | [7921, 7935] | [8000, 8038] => 0.01 mag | 22.5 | 24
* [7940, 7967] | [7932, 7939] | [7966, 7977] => -0.01 mag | 22.7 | 22.9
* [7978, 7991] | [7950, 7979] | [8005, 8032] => 0.01 mag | 23.1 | 24.1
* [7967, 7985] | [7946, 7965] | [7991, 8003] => 0.01 mag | 23.2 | 23.3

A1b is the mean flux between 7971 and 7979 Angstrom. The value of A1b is 23.1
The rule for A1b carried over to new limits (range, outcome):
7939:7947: 22.3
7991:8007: 23.4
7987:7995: 23.1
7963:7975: 23.1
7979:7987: 23.5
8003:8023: 24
